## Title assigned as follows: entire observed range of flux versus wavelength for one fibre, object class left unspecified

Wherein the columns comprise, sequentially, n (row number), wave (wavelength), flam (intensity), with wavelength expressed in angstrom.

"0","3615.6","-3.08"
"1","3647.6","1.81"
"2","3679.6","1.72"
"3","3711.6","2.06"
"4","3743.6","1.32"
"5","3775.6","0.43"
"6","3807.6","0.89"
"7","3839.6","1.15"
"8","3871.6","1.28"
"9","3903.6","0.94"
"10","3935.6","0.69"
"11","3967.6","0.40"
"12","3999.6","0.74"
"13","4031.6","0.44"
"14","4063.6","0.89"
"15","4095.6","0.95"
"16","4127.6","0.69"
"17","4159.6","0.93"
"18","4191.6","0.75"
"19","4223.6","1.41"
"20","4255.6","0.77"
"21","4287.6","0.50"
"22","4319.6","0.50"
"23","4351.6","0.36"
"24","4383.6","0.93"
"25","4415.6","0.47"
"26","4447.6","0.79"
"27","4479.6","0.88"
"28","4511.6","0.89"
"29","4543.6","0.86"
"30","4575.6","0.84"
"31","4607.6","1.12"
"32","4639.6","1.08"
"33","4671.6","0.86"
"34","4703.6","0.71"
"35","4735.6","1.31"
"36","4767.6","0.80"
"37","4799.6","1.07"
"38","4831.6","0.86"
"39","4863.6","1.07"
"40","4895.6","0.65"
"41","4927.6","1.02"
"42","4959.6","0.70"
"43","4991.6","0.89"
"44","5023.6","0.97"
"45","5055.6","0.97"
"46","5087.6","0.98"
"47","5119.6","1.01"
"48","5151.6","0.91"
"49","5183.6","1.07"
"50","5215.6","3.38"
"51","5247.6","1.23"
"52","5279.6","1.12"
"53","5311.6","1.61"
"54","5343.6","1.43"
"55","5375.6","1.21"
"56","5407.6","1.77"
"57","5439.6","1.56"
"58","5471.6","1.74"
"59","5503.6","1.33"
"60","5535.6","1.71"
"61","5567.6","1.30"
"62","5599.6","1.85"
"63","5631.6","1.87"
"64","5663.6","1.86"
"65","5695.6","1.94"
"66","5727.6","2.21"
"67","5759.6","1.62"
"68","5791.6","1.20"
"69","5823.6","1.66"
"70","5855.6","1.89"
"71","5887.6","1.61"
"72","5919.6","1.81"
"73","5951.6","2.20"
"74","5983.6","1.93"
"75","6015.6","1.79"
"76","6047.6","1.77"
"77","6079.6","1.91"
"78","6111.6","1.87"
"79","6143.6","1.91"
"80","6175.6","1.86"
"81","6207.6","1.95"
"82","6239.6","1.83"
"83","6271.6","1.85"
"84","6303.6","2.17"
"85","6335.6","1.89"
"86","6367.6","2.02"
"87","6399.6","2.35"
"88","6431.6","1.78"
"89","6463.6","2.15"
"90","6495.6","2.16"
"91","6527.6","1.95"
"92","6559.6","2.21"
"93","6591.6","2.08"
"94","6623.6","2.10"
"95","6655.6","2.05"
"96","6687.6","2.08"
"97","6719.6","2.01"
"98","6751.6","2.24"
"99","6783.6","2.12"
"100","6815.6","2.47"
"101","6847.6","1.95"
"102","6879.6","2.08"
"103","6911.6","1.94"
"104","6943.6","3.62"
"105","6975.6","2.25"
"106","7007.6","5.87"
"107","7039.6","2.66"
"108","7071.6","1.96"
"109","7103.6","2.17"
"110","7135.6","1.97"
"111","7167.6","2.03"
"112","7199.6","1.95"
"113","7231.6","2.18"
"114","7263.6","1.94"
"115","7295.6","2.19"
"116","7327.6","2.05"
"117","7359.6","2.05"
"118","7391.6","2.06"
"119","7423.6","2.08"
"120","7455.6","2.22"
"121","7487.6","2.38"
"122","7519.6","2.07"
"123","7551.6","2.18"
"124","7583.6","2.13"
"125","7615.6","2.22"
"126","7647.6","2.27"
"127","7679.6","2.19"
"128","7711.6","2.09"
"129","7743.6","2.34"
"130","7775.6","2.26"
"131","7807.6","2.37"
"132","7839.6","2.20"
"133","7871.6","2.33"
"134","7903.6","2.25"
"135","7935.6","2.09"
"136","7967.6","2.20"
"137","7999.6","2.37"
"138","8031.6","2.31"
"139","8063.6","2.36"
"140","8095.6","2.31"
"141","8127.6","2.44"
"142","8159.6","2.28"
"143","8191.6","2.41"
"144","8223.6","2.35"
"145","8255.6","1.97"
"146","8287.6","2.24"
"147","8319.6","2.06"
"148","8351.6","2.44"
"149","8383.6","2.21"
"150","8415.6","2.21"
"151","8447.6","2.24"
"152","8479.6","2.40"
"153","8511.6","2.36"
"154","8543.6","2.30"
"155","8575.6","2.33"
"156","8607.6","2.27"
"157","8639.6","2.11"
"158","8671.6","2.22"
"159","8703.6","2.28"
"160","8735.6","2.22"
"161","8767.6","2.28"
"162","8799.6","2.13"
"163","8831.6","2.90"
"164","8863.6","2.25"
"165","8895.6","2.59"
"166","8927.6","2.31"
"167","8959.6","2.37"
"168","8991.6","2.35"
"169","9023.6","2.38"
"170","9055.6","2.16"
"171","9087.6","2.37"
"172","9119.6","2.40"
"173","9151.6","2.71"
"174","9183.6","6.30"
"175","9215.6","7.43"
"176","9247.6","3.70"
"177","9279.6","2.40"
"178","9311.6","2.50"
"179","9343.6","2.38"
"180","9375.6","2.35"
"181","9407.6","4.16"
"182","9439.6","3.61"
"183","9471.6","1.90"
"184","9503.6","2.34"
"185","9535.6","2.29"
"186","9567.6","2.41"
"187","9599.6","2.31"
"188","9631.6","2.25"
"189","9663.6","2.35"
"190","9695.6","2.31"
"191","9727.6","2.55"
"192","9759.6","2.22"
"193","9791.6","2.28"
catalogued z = 0.401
